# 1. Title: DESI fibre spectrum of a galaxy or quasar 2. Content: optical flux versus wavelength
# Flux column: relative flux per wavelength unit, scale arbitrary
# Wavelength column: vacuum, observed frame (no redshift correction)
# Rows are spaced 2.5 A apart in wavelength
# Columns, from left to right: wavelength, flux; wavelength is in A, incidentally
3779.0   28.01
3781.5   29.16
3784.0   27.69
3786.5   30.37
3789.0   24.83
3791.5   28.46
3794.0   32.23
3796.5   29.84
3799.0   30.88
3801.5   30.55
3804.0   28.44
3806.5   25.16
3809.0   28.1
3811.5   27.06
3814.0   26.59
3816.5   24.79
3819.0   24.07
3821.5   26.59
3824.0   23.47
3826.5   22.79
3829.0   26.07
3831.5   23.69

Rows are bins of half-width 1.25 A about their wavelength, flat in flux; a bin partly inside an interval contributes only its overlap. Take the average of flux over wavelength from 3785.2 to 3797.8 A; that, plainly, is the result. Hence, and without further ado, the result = 29.1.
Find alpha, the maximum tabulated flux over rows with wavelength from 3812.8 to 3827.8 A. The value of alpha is 26.59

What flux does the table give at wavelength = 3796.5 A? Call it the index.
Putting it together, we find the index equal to 29.84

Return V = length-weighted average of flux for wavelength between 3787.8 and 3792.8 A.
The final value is 26.7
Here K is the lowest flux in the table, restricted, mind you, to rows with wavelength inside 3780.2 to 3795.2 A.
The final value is 24.83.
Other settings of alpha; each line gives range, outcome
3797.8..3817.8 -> 30.88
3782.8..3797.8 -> 32.23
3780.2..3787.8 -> 30.37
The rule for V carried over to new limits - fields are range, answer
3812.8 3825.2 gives 25.1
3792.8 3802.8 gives 30.9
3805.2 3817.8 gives 26.3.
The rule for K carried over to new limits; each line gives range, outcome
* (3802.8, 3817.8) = 24.79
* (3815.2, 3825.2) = 23.47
